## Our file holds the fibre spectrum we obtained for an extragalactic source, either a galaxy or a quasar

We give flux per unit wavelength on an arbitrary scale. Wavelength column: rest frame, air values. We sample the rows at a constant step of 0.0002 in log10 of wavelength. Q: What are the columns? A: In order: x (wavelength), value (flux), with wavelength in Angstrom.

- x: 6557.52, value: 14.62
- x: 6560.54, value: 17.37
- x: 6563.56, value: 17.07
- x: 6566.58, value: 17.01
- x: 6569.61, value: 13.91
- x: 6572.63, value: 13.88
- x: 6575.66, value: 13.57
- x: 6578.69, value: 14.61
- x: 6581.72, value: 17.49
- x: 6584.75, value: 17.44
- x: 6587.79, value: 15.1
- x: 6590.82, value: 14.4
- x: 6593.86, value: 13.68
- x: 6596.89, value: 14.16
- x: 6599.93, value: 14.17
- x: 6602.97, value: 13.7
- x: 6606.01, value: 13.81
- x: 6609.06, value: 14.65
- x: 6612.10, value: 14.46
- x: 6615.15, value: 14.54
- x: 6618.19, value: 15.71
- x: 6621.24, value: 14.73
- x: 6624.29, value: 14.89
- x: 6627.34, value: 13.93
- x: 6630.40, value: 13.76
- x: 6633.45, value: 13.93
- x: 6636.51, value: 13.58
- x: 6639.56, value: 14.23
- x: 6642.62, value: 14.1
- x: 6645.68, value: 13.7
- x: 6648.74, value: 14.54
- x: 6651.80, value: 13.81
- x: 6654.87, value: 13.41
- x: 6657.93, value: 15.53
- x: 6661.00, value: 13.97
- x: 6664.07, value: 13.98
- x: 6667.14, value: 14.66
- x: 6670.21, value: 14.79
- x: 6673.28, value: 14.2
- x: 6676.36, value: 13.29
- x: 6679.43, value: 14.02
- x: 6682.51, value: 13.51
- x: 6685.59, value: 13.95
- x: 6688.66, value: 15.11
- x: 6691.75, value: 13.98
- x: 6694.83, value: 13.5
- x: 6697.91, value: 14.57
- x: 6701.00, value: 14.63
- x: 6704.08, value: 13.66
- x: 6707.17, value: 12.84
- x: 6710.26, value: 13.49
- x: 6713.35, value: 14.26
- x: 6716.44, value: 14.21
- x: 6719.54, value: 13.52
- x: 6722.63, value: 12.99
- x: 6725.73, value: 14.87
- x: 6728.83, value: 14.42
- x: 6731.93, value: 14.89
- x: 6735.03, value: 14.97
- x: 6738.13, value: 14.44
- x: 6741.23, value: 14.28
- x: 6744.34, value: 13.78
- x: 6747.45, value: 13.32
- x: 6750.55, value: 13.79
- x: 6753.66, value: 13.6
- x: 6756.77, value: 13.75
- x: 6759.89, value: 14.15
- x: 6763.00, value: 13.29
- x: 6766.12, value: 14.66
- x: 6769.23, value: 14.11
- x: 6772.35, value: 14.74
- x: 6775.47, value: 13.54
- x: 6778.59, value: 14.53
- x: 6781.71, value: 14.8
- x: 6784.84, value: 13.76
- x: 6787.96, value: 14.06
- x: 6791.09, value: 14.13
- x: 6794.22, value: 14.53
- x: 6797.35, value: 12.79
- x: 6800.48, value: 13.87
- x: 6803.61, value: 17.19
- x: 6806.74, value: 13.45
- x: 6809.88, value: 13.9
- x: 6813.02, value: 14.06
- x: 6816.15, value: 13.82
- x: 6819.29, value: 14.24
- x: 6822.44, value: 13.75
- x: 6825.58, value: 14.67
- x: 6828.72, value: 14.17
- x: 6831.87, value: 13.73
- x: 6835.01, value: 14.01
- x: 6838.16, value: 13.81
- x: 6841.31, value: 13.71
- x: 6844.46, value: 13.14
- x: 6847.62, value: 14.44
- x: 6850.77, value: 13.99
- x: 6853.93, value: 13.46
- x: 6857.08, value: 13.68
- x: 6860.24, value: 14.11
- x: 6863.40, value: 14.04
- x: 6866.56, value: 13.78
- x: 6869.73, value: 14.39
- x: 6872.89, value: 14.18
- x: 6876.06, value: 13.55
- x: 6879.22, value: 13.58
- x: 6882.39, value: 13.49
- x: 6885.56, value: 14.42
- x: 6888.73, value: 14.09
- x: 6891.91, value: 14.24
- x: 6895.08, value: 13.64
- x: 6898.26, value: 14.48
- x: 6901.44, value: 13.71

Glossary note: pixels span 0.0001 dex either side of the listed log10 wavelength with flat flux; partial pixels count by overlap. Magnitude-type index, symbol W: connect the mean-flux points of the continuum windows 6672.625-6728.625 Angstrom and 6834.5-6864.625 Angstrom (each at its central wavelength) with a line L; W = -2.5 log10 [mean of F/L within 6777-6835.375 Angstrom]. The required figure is -0.03 mag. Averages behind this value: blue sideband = 13.9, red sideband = 13.8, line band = 14.2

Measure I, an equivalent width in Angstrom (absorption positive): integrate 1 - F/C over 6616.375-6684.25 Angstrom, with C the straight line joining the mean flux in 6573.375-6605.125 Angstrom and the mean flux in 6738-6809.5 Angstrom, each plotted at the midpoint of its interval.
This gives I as 1.7 Angstrom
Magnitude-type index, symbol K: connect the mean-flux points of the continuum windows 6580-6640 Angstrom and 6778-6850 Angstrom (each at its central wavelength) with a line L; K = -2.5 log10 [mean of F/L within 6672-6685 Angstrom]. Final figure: 0.05 mag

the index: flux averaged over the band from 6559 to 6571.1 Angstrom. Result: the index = 16.3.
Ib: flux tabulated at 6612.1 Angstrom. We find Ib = 14.46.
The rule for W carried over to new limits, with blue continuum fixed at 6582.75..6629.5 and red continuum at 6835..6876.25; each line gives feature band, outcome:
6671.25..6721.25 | 0.034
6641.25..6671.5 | 0.018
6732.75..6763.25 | 0.017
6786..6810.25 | -0.015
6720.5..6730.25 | 0.017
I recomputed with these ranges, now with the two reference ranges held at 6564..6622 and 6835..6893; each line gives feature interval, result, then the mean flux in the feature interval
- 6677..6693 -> 0.49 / 14.1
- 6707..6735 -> 0.65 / 14.1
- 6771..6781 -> -0.08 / 14.3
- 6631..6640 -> 0.51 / 13.9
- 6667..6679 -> 0.32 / 14.2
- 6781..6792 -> 0.01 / 14.1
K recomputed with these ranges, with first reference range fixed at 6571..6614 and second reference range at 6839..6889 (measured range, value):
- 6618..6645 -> 0.023 mag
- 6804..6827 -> -0.010 mag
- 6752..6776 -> 0.012 mag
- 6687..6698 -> 0.008 mag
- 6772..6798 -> -0.001 mag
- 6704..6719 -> 0.049 mag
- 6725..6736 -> -0.039 mag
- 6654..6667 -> 0.011 mag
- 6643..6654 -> 0.038 mag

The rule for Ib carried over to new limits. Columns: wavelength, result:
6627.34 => 13.93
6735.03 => 14.97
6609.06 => 14.65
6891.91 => 14.24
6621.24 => 14.73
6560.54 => 17.37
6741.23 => 14.28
